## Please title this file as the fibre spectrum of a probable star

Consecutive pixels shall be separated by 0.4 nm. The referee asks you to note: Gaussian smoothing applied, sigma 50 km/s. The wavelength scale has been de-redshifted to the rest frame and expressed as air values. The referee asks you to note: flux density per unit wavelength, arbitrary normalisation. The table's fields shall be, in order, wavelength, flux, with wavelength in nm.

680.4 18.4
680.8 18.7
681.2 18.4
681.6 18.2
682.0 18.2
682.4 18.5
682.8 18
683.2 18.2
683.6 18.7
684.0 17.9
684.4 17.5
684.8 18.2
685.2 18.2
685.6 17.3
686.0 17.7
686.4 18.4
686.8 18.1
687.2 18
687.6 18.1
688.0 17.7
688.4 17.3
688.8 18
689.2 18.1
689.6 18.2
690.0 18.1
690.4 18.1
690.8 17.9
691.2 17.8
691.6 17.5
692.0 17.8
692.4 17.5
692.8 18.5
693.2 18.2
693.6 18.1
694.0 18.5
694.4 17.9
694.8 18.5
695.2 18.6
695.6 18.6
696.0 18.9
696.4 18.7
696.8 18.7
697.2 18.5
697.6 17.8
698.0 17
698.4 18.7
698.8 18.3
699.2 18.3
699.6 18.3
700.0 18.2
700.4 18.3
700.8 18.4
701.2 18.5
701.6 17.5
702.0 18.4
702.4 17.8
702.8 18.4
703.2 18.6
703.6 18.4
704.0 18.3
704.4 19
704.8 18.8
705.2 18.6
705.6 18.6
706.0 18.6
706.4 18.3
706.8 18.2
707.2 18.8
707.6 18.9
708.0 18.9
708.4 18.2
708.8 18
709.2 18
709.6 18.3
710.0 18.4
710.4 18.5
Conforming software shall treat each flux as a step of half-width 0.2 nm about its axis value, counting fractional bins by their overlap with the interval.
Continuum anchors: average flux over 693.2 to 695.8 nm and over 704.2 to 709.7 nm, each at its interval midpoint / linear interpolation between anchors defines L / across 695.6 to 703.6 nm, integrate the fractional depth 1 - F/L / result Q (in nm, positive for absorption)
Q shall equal 0.06 nm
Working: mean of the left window 18.4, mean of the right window 18.5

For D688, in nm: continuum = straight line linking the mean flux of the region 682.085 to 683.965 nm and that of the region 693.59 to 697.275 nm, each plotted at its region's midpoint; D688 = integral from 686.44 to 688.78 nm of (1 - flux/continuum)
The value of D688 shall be 0.063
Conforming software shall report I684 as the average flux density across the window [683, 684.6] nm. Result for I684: 18.1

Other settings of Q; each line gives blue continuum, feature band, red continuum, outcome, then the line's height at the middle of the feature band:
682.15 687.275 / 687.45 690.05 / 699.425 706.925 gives 0.03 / 18.1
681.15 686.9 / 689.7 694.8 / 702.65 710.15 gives 0.06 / 18.2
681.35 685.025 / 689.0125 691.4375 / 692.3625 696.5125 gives 0.04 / 18.3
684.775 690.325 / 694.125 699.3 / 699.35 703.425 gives -0.06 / 18.1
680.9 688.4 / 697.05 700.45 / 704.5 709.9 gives 0.03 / 18.3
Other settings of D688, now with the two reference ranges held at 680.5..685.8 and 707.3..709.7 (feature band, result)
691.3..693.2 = 0.040 nm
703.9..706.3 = -0.036 nm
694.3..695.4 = -0.006 nm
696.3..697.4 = -0.020 nm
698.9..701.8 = 0.017 nm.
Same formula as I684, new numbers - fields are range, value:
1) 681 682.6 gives 18.3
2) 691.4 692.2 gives 17.7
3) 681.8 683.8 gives 18.3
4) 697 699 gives 18.1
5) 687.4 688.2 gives 17.9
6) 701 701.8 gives 18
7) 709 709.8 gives 18.1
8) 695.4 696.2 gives 18.8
